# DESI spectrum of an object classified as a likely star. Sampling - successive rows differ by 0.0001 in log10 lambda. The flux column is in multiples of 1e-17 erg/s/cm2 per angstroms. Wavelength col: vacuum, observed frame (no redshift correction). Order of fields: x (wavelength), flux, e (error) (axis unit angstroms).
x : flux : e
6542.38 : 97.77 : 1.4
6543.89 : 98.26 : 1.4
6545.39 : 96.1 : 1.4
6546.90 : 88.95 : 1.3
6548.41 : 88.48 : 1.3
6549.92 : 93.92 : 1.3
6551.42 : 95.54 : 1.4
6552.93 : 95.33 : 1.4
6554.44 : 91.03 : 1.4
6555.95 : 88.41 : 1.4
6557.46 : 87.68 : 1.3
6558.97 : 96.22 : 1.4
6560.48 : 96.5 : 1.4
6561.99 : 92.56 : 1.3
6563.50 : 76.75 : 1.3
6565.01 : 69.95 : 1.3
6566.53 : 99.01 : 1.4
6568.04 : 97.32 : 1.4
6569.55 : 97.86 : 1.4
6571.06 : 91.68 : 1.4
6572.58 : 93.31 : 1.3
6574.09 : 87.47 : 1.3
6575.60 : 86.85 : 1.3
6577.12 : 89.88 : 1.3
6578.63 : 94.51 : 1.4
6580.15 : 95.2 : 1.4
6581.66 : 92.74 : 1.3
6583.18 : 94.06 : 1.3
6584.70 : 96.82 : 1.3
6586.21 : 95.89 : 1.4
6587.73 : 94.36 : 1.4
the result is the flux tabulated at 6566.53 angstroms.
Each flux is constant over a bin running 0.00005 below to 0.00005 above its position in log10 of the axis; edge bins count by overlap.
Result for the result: 99.01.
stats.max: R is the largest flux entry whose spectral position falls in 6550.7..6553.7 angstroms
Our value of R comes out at 95.54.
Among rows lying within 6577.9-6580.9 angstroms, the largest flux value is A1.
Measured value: 95.2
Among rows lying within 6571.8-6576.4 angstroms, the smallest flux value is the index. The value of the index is 86.85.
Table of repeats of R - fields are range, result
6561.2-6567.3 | 99.01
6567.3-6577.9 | 97.86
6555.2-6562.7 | 96.5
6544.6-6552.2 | 96.1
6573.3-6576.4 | 87.47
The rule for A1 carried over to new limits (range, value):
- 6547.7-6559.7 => 96.22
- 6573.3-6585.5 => 96.82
